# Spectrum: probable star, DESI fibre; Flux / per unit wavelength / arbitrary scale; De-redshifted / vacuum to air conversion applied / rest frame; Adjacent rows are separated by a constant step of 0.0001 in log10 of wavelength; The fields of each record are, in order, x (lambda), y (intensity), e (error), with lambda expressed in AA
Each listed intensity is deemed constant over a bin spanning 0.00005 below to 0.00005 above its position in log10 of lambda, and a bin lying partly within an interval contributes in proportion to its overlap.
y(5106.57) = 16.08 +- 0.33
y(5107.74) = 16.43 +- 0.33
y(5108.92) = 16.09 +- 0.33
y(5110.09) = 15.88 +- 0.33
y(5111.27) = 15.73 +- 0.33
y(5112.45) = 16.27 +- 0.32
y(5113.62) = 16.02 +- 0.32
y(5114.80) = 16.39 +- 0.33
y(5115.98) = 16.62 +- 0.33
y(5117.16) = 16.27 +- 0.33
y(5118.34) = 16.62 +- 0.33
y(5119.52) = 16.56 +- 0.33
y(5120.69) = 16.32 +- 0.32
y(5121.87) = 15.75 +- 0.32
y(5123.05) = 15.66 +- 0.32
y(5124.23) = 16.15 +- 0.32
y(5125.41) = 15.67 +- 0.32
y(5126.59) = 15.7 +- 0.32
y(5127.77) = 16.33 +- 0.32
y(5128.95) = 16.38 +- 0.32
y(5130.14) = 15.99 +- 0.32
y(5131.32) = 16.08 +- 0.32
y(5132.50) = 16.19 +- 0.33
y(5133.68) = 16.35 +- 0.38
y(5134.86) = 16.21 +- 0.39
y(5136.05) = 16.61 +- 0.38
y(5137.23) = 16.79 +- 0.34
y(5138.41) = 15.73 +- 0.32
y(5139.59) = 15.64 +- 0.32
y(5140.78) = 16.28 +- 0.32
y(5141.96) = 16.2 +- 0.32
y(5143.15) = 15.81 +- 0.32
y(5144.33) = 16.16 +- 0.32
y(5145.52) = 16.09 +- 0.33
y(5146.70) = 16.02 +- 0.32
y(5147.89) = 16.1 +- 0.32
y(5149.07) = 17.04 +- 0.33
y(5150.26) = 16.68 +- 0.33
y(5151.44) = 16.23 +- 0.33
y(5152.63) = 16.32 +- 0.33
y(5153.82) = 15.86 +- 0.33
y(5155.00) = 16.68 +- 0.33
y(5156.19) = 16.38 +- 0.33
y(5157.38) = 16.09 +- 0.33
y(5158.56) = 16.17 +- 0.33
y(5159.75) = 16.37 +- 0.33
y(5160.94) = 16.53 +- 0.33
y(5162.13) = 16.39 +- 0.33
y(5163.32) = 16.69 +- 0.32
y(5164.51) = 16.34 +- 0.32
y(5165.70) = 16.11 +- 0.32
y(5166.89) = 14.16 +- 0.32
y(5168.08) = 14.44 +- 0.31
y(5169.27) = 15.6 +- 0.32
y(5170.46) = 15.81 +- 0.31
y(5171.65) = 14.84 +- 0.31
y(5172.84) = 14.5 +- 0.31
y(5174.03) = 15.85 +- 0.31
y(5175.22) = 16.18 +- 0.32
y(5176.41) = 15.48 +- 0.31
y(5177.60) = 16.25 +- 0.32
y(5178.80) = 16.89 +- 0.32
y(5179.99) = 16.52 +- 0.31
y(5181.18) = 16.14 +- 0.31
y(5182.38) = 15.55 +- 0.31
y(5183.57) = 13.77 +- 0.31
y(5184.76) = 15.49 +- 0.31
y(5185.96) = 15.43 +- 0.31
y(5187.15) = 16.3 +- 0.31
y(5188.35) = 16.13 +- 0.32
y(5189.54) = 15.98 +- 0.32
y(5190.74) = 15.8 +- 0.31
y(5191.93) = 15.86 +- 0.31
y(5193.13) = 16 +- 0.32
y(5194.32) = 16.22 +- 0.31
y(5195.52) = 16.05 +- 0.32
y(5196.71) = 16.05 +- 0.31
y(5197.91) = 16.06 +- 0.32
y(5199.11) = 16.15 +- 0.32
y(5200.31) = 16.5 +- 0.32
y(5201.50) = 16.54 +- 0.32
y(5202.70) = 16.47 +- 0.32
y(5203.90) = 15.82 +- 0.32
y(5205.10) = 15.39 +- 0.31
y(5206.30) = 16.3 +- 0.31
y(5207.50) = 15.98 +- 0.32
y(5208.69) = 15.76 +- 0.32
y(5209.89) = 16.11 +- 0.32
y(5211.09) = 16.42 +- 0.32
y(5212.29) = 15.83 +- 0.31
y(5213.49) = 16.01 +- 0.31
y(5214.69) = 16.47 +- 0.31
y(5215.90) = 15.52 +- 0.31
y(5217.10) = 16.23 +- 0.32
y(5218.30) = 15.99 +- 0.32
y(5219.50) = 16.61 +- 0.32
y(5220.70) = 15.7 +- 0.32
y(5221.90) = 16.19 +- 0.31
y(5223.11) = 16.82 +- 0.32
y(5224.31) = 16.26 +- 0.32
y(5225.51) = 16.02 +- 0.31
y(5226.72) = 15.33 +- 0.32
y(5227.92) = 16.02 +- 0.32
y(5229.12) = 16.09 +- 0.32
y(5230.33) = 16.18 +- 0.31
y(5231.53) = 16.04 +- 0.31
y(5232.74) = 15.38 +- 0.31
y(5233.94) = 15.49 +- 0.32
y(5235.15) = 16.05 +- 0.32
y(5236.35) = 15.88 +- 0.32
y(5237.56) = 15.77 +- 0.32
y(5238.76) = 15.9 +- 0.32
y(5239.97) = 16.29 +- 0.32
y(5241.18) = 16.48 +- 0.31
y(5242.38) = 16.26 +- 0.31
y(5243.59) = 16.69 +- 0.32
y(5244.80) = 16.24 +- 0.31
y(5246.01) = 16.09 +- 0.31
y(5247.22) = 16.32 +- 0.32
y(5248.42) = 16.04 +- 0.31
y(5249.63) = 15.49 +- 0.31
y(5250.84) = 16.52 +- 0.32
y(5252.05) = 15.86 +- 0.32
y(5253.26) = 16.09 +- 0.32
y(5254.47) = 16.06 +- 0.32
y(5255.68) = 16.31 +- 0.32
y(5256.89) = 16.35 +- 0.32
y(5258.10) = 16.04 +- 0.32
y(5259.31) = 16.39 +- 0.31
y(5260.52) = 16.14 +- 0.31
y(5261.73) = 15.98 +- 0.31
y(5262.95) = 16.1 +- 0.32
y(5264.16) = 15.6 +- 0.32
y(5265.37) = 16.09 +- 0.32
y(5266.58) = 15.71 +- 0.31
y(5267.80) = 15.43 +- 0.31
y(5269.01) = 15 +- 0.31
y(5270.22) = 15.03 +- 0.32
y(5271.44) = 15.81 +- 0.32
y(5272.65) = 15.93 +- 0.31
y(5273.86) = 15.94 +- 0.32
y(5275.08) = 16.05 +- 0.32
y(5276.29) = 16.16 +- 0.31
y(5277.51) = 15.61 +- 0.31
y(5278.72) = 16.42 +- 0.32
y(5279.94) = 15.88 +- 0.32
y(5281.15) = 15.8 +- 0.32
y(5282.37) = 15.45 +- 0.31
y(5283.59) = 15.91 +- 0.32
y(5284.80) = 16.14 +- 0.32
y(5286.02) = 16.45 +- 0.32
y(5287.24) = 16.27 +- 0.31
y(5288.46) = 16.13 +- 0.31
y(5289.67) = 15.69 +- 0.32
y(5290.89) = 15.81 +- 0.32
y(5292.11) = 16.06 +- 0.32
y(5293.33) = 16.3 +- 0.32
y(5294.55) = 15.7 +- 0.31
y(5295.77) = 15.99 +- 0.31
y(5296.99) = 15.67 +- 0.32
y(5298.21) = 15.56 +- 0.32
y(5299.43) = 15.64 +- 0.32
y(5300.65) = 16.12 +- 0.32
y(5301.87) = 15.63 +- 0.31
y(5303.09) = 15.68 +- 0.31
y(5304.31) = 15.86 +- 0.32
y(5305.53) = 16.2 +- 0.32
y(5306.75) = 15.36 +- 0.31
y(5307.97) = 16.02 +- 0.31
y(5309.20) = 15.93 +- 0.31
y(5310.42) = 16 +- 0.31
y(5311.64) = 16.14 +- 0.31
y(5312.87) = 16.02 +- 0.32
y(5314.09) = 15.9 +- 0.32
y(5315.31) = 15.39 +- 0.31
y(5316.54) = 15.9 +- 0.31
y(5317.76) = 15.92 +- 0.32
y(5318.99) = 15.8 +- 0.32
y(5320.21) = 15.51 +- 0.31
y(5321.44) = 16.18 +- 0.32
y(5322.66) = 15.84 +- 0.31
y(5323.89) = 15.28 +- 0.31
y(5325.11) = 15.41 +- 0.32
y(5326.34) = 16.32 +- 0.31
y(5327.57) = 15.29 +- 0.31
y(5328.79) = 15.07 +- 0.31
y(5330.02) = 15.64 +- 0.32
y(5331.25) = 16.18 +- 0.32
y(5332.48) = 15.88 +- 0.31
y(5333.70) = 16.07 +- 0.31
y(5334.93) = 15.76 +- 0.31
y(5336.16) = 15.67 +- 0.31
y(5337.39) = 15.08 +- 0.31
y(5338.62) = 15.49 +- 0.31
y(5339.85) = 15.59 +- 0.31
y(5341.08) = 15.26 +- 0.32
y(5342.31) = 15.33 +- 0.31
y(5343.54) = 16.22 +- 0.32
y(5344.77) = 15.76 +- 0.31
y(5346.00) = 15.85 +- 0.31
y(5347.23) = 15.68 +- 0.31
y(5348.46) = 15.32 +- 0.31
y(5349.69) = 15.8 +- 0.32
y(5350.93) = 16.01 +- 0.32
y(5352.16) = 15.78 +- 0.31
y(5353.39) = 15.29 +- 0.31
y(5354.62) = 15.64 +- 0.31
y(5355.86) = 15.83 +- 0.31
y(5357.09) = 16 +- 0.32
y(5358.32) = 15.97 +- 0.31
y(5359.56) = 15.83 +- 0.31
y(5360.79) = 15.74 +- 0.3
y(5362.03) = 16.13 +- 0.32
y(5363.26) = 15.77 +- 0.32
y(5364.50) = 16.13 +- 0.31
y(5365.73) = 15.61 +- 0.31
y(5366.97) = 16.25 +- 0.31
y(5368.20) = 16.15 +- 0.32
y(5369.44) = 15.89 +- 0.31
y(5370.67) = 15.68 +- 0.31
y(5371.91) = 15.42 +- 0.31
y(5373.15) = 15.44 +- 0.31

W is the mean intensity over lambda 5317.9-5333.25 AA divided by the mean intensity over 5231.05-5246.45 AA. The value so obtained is 0.98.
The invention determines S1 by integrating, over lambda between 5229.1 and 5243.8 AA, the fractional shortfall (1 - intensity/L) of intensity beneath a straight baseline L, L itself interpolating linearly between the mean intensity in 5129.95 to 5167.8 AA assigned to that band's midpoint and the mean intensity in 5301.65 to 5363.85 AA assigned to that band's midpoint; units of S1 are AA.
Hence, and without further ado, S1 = -0.04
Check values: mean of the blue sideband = 16.2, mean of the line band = 16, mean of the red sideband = 15.8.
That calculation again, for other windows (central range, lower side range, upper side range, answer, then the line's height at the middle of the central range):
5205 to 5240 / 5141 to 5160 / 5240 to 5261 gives 0.5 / 16.2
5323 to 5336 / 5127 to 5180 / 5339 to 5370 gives 0.1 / 15.8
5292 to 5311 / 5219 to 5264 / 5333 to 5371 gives 0.1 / 15.9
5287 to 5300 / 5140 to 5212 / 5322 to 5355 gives -0.1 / 15.7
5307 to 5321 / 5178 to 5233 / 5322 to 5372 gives -0.1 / 15.8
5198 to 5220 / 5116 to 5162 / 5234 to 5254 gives 0.0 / 16.1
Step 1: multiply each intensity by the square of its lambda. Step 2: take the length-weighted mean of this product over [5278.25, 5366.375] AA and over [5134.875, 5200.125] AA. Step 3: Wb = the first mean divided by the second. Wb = 1.05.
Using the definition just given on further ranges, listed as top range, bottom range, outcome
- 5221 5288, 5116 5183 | 1.04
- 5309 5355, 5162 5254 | 1.03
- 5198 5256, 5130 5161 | 1.02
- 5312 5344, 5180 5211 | 1.04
